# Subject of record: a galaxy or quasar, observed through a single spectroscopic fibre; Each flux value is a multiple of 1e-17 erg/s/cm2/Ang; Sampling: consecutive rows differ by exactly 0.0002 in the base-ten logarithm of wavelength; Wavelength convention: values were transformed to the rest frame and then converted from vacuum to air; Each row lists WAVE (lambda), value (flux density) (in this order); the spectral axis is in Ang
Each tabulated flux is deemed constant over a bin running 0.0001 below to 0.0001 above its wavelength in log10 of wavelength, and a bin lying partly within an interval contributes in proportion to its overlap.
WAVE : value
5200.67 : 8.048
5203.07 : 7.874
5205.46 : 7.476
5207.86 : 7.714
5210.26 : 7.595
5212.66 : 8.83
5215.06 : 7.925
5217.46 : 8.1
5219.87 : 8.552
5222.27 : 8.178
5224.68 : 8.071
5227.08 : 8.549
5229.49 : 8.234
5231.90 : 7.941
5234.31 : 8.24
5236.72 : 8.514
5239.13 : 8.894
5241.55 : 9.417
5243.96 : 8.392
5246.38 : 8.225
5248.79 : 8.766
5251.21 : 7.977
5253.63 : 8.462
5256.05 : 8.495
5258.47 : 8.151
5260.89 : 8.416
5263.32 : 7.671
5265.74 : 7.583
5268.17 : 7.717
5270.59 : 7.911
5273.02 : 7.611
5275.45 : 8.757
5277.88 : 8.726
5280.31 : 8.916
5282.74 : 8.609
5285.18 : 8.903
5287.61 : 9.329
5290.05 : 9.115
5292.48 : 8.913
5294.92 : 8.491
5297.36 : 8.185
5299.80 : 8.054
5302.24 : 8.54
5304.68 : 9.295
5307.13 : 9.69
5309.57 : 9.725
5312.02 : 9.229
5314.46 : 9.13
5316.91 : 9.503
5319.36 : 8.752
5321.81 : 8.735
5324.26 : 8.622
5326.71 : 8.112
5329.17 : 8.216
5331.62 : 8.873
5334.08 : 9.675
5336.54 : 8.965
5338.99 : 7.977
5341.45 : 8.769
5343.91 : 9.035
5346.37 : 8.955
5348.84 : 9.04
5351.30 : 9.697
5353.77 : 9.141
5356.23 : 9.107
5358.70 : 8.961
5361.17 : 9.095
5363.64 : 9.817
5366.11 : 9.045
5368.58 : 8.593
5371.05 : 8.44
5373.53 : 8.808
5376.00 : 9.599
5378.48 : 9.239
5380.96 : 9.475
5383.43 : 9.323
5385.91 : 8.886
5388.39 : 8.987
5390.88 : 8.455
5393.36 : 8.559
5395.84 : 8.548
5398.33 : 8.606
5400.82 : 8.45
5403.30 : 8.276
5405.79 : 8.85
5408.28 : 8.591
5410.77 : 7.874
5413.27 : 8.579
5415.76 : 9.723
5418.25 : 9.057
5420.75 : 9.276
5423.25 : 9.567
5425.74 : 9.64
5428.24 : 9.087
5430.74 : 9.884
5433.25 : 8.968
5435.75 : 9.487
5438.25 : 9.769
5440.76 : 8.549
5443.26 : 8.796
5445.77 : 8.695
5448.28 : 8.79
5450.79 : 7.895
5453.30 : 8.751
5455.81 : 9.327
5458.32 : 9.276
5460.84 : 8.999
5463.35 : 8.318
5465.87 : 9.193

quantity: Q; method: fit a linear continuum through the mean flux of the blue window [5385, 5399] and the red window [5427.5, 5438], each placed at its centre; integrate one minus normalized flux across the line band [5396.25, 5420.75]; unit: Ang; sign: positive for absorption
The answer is 0.8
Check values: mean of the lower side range 8.67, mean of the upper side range 9.41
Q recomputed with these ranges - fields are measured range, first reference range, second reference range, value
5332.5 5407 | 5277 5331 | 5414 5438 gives 1.7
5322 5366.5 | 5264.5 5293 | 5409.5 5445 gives -0.8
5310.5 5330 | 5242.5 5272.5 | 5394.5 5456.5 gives -0.9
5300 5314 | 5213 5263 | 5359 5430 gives -0.9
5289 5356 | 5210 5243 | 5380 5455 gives -2.0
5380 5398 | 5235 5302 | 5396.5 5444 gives 0.0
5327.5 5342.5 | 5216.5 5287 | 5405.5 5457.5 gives -0.1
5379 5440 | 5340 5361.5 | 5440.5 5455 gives -1.4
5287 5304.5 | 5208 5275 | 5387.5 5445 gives -0.5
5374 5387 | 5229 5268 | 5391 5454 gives -0.8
